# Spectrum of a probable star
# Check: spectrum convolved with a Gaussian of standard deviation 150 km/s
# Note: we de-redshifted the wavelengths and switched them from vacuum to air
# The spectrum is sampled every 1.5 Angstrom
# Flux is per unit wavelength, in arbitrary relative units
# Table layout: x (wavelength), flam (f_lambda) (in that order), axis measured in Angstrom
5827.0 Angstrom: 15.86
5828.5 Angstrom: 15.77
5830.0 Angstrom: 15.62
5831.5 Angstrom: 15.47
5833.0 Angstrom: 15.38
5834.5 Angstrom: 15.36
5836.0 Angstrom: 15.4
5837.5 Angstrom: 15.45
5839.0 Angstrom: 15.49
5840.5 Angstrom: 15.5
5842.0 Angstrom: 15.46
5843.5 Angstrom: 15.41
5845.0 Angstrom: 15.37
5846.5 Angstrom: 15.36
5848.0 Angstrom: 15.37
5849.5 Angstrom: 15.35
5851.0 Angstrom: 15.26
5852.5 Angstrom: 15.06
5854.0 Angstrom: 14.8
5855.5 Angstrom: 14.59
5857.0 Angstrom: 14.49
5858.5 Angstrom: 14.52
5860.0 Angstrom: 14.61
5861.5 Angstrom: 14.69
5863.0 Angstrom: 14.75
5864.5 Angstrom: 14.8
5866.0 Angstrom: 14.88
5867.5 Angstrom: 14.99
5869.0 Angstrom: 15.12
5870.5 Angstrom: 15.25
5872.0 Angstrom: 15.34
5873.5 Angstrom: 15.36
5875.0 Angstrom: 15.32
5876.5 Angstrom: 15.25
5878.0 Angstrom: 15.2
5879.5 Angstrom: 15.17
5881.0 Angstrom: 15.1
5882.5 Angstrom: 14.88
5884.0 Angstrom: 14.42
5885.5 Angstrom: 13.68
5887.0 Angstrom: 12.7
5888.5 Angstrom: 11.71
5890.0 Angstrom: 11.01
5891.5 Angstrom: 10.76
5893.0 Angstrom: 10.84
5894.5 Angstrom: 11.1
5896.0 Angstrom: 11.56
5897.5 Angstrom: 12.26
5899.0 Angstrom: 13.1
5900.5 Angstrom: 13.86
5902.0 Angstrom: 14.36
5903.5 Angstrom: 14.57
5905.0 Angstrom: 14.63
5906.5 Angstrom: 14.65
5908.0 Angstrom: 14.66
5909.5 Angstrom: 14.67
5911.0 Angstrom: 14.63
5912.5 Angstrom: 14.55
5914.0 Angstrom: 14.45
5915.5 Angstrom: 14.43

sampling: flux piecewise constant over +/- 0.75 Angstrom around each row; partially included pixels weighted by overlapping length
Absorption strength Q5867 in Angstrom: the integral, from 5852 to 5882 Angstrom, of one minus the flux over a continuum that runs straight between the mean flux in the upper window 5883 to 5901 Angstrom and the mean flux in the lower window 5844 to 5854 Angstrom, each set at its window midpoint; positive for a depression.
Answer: -2.13 Angstrom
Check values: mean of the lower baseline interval 15.3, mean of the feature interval 15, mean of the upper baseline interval 12.3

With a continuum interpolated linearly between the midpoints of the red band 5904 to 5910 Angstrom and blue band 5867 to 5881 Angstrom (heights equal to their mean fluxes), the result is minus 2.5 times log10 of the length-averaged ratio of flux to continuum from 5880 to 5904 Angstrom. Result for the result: 0.159 mag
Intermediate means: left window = 15.2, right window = 14.6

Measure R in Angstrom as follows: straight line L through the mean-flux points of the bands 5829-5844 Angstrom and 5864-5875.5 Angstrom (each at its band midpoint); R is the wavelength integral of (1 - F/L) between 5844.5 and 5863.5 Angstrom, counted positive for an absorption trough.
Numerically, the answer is 0.44 Angstrom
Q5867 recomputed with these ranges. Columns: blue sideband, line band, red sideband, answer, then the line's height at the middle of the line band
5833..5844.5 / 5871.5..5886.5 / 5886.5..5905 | -1.84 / 13.3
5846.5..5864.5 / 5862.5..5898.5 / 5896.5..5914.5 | 1.82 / 14.5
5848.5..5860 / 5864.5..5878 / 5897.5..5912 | -0.47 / 14.7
